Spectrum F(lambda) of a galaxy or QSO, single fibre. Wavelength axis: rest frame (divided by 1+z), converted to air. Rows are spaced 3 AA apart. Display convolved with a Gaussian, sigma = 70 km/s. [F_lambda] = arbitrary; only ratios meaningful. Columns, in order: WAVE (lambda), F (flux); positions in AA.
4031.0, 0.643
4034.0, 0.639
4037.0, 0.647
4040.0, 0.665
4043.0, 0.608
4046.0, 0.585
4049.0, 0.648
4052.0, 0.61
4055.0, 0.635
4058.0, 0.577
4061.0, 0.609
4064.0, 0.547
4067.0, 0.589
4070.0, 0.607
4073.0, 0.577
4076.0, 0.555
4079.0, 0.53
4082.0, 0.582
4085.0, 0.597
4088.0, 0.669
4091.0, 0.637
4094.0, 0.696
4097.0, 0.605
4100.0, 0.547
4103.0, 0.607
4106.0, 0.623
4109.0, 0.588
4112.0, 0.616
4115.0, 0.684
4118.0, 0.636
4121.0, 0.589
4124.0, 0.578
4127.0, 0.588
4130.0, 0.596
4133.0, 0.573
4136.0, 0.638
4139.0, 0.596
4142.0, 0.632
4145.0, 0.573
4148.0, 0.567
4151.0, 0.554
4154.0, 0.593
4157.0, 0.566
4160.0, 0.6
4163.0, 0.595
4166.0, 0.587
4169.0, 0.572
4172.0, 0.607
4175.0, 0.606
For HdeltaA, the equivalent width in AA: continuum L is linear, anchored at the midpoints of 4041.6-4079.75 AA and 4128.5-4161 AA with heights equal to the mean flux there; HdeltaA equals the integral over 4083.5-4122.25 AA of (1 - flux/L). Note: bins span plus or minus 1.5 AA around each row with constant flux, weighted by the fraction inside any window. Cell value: -2.11 AA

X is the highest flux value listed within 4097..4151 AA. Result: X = 0.684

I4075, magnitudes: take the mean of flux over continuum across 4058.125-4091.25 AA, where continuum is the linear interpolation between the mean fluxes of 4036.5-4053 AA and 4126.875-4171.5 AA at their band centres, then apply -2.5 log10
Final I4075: 0.05 mag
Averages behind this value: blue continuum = 0.626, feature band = 0.589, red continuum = 0.589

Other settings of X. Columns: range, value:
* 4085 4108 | 0.696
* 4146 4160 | 0.6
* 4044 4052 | 0.648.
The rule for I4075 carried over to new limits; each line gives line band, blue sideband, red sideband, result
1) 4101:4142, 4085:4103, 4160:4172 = 0.006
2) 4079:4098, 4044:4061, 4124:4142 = -0.032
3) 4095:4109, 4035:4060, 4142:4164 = 0.005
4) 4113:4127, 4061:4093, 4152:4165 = -0.052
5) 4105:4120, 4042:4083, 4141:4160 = -0.078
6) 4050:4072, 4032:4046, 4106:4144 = 0.055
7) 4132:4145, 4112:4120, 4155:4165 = 0.017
